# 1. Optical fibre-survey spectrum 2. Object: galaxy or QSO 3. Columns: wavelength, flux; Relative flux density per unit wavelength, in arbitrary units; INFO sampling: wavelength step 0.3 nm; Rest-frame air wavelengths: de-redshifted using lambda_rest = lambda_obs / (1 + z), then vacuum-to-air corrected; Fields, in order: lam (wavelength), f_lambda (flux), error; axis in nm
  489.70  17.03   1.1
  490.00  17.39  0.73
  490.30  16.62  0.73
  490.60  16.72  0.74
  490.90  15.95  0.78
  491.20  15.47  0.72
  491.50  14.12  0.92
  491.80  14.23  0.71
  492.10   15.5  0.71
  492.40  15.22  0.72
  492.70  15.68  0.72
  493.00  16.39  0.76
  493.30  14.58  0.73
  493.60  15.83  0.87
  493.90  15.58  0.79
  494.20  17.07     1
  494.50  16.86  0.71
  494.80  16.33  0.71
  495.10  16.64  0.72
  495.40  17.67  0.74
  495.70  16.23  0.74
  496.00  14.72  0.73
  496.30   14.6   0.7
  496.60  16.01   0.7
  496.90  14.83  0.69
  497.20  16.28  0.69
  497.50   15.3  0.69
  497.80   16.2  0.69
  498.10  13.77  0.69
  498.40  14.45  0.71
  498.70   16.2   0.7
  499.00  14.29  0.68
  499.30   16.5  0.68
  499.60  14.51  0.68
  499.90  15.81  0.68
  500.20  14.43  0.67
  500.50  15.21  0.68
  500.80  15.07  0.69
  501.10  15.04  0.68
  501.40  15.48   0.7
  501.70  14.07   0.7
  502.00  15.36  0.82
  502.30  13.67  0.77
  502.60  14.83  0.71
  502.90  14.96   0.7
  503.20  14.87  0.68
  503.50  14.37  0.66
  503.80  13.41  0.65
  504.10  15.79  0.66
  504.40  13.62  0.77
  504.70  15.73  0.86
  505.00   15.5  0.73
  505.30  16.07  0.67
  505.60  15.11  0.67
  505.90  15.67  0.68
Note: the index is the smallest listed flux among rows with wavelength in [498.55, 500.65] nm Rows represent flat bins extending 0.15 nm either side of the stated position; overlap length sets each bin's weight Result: 14.29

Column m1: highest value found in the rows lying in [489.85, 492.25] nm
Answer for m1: 17.39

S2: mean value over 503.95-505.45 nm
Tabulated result 15.3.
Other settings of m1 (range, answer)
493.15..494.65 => 17.07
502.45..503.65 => 14.96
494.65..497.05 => 17.67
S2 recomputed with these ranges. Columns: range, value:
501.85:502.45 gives 14.5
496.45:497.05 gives 15.4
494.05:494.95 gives 16.8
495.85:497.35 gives 15.3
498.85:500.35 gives 15.1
